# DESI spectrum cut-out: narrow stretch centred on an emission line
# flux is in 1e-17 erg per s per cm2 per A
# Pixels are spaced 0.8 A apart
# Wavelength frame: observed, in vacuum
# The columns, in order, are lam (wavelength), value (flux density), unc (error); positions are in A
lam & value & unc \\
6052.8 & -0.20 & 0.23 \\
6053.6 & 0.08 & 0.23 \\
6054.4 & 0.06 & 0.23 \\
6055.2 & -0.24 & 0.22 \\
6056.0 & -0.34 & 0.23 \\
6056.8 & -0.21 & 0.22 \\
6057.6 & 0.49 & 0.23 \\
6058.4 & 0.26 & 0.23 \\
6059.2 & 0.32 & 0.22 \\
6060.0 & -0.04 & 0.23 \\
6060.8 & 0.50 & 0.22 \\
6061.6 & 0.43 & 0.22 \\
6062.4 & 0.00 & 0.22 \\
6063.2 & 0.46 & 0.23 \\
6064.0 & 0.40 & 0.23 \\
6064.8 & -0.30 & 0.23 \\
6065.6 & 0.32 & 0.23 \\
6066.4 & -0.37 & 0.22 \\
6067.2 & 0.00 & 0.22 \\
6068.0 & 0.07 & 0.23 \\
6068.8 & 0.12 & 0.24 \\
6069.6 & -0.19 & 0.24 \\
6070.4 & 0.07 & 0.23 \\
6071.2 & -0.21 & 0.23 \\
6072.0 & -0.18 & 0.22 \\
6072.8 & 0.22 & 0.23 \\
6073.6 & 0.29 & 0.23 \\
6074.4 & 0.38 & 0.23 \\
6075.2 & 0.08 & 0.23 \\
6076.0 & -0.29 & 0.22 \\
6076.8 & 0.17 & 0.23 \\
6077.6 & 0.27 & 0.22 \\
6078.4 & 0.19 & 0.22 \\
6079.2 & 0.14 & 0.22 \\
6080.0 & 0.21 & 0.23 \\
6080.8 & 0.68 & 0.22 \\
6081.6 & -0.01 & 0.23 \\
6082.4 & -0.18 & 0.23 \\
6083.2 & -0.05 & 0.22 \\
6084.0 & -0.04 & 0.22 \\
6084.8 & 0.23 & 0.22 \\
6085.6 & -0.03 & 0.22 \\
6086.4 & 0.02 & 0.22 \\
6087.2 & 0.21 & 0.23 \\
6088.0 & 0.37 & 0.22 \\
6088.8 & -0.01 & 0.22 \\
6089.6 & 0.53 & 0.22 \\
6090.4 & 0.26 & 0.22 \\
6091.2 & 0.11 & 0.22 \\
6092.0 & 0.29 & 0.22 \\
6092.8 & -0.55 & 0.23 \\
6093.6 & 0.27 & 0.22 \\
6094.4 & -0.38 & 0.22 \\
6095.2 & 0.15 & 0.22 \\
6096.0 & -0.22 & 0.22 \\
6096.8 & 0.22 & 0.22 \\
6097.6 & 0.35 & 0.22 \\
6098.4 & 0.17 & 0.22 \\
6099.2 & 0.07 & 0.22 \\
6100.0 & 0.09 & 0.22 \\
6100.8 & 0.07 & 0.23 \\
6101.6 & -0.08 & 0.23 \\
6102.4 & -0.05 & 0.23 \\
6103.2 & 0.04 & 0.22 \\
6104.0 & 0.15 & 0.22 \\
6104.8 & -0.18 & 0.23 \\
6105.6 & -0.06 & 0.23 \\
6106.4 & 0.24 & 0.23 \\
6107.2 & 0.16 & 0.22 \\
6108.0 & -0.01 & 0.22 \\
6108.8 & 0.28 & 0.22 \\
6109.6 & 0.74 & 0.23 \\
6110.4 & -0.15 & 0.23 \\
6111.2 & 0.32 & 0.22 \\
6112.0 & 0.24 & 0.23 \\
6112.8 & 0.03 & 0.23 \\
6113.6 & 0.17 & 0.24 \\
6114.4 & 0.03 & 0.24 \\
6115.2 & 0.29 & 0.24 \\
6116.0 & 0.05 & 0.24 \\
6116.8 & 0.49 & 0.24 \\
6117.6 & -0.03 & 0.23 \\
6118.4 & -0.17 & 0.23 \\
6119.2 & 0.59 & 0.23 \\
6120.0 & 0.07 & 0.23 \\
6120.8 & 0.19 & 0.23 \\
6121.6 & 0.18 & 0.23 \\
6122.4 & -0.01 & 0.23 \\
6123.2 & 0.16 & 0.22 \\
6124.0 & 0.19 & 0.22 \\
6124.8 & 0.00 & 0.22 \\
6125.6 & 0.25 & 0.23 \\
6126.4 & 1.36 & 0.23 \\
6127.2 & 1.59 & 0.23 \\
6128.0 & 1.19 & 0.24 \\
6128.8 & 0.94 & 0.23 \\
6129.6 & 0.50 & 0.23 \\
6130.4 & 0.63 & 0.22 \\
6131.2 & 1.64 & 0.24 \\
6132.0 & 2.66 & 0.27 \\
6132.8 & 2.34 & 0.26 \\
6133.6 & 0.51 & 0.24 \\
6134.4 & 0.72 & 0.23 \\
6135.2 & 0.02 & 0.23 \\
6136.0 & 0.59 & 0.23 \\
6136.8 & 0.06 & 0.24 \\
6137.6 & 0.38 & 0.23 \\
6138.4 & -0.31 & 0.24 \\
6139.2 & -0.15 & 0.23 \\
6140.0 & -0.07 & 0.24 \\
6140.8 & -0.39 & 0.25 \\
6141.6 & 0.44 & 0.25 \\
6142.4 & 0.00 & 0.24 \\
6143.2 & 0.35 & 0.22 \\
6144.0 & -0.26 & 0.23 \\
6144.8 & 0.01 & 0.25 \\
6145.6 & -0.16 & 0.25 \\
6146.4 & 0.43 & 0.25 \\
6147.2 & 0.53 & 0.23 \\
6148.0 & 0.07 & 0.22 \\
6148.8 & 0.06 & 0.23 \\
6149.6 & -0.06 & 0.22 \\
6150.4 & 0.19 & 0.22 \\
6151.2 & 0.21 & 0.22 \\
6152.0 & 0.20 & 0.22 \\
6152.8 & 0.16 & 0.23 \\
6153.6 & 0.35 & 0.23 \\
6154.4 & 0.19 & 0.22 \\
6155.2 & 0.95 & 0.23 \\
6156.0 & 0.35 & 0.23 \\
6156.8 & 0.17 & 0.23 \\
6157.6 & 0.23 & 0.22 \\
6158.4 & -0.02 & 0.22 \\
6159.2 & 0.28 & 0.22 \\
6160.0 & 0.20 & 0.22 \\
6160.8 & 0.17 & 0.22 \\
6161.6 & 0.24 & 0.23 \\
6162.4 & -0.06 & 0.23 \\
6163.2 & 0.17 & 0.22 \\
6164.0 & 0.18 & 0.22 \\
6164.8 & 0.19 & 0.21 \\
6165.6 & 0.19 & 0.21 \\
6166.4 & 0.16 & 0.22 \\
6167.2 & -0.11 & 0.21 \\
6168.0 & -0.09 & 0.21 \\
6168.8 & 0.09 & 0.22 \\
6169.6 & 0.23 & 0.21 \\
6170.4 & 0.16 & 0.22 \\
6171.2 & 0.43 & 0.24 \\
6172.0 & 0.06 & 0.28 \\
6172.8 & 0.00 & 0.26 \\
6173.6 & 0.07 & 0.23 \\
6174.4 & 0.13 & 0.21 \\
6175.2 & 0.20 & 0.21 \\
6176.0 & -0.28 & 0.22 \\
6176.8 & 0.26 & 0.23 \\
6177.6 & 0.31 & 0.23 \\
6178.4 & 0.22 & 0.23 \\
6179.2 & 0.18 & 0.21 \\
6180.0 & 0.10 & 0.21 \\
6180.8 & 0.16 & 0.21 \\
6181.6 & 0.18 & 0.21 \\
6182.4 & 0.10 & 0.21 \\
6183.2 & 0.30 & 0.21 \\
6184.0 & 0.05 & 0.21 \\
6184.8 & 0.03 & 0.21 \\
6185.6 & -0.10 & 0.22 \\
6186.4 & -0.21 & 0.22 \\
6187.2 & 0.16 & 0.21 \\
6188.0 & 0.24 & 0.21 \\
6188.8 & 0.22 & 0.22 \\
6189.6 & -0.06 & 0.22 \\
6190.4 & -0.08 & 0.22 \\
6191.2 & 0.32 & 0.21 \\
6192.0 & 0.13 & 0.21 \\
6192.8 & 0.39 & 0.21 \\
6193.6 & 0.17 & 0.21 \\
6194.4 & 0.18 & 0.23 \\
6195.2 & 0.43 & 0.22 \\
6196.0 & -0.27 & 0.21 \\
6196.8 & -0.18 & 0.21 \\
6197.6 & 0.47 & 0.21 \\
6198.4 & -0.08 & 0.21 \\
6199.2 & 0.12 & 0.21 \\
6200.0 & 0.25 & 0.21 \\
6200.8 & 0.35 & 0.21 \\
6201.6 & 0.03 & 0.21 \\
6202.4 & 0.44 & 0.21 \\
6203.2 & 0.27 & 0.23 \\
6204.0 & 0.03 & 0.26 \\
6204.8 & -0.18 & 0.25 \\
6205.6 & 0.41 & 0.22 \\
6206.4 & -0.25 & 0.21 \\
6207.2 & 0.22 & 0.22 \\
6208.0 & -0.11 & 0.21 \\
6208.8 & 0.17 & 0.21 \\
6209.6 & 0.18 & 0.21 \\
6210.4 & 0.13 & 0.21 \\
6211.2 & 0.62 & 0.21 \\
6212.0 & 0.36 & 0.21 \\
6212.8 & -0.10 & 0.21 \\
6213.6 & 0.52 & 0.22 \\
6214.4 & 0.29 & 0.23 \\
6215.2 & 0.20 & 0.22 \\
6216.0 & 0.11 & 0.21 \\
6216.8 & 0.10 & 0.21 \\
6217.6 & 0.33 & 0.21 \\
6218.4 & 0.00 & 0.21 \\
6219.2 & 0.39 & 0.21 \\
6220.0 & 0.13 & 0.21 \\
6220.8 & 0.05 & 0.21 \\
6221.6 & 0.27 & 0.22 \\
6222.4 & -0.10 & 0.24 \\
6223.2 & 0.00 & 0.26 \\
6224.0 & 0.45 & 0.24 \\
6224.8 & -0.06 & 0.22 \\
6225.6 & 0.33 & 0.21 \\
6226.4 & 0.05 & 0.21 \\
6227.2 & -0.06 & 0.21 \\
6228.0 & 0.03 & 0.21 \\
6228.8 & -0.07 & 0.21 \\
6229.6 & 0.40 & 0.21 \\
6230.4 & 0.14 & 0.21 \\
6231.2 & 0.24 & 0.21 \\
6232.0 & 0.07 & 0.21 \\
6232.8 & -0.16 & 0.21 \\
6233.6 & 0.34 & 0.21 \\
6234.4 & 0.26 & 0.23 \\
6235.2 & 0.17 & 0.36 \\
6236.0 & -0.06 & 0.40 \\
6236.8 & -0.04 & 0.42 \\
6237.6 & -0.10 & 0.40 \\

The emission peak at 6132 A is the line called [O II]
